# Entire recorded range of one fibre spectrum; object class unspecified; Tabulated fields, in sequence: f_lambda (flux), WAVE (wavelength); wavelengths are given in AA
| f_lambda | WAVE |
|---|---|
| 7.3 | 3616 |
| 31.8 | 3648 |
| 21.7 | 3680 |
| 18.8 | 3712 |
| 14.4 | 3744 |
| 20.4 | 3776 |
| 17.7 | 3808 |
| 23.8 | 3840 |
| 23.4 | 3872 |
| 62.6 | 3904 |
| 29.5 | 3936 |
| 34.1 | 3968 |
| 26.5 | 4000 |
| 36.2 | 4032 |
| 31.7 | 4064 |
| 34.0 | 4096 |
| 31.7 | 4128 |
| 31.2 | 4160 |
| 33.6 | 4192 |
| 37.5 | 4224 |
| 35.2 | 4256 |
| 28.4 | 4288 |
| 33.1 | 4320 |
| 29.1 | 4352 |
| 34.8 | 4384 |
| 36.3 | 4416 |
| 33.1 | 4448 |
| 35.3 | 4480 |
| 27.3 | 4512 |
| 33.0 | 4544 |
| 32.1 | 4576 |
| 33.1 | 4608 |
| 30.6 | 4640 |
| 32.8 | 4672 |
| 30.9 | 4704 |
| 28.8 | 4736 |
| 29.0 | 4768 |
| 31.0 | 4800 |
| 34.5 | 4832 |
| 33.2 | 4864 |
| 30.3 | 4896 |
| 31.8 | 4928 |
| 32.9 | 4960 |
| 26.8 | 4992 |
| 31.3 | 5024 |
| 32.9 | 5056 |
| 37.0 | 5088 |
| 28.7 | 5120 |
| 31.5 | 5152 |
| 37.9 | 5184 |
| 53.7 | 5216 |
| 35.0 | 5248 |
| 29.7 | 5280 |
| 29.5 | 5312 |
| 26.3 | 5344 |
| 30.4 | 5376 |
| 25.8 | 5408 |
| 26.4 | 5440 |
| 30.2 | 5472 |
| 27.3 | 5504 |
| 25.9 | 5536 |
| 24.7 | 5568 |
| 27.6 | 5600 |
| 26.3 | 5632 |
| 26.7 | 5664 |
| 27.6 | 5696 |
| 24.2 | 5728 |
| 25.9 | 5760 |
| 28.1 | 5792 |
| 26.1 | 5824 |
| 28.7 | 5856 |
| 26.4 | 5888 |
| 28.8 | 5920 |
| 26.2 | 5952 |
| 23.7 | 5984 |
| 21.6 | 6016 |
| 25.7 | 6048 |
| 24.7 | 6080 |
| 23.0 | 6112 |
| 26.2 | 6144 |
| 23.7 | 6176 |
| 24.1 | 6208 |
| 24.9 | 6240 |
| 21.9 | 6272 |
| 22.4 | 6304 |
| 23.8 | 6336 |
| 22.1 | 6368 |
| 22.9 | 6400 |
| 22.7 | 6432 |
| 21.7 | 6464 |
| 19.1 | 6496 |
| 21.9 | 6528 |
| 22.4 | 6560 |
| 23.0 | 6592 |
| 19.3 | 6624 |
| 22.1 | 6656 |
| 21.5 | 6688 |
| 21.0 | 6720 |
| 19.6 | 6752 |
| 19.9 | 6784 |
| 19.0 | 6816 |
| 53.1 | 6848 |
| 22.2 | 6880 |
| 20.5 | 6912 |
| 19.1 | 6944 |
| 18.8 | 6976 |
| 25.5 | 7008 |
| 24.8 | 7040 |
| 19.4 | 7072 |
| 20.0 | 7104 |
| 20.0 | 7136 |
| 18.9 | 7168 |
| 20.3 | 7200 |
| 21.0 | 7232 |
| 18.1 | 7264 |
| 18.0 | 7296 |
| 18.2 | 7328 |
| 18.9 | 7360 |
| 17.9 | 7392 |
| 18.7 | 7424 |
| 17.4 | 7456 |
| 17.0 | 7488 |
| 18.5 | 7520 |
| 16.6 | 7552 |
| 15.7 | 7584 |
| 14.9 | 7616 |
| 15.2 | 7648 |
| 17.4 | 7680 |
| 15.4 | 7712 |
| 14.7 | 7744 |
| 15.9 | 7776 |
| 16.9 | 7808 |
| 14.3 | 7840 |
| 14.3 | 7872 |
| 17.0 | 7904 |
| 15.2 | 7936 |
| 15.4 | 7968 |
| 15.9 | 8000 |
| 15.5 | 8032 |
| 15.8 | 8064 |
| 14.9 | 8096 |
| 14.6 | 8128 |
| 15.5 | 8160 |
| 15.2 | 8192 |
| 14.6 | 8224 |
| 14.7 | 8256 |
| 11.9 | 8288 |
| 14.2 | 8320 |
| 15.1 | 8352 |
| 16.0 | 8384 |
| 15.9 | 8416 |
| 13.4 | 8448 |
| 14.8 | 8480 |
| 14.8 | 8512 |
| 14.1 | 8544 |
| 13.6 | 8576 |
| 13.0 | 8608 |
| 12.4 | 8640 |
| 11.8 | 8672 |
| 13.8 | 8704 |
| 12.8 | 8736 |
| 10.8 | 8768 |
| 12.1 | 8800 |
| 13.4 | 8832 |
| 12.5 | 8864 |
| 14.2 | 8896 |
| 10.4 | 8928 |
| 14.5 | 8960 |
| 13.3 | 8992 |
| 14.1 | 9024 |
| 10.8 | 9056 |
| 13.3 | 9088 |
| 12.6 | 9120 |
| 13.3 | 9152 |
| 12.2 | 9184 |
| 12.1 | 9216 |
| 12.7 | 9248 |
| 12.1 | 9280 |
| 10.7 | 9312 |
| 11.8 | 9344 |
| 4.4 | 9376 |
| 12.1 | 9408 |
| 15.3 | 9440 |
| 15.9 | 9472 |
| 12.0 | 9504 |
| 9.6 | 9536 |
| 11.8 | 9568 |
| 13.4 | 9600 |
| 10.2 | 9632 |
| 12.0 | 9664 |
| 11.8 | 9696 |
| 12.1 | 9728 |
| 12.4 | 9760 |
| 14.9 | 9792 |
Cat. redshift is 0.04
